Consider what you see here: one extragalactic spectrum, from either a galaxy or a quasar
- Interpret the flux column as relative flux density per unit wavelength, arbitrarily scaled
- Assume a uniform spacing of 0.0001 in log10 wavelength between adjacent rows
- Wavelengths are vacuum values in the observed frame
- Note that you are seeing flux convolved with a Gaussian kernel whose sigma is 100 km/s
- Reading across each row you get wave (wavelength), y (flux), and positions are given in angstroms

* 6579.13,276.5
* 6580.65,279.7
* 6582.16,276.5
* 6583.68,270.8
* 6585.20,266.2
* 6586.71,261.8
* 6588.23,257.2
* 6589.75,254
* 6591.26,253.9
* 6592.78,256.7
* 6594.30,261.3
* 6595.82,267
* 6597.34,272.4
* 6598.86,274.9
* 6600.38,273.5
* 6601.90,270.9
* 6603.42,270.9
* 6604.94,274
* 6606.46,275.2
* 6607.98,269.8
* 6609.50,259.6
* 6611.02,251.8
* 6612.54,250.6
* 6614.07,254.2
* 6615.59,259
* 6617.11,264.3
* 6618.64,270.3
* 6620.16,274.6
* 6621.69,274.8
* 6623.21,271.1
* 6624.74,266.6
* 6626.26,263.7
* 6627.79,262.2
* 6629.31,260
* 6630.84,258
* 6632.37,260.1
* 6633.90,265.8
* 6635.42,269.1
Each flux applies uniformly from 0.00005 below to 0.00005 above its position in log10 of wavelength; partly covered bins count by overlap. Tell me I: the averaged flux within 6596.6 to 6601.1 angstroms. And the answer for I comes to 274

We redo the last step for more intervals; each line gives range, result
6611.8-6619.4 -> 260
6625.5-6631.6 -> 261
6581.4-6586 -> 271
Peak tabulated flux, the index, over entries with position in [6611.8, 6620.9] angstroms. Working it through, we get 274.6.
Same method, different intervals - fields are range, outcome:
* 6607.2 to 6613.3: 269.8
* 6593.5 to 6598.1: 272.4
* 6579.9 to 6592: 279.7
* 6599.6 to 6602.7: 273.5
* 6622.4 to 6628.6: 271.1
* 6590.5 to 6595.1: 261.3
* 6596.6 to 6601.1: 274.9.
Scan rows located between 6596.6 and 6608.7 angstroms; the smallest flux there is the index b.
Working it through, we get 269.8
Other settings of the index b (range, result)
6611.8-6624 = 250.6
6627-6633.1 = 258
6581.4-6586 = 266.2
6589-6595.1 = 253.9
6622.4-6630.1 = 260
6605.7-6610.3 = 259.6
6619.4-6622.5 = 274.6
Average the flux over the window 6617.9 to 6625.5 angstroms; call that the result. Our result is 272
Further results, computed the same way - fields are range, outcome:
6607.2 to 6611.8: 261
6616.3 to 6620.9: 270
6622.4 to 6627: 268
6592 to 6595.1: 259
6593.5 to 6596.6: 264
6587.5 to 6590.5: 255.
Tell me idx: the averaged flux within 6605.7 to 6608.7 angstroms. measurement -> 273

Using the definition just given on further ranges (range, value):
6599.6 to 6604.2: 272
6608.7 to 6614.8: 254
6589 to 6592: 255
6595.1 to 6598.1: 270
